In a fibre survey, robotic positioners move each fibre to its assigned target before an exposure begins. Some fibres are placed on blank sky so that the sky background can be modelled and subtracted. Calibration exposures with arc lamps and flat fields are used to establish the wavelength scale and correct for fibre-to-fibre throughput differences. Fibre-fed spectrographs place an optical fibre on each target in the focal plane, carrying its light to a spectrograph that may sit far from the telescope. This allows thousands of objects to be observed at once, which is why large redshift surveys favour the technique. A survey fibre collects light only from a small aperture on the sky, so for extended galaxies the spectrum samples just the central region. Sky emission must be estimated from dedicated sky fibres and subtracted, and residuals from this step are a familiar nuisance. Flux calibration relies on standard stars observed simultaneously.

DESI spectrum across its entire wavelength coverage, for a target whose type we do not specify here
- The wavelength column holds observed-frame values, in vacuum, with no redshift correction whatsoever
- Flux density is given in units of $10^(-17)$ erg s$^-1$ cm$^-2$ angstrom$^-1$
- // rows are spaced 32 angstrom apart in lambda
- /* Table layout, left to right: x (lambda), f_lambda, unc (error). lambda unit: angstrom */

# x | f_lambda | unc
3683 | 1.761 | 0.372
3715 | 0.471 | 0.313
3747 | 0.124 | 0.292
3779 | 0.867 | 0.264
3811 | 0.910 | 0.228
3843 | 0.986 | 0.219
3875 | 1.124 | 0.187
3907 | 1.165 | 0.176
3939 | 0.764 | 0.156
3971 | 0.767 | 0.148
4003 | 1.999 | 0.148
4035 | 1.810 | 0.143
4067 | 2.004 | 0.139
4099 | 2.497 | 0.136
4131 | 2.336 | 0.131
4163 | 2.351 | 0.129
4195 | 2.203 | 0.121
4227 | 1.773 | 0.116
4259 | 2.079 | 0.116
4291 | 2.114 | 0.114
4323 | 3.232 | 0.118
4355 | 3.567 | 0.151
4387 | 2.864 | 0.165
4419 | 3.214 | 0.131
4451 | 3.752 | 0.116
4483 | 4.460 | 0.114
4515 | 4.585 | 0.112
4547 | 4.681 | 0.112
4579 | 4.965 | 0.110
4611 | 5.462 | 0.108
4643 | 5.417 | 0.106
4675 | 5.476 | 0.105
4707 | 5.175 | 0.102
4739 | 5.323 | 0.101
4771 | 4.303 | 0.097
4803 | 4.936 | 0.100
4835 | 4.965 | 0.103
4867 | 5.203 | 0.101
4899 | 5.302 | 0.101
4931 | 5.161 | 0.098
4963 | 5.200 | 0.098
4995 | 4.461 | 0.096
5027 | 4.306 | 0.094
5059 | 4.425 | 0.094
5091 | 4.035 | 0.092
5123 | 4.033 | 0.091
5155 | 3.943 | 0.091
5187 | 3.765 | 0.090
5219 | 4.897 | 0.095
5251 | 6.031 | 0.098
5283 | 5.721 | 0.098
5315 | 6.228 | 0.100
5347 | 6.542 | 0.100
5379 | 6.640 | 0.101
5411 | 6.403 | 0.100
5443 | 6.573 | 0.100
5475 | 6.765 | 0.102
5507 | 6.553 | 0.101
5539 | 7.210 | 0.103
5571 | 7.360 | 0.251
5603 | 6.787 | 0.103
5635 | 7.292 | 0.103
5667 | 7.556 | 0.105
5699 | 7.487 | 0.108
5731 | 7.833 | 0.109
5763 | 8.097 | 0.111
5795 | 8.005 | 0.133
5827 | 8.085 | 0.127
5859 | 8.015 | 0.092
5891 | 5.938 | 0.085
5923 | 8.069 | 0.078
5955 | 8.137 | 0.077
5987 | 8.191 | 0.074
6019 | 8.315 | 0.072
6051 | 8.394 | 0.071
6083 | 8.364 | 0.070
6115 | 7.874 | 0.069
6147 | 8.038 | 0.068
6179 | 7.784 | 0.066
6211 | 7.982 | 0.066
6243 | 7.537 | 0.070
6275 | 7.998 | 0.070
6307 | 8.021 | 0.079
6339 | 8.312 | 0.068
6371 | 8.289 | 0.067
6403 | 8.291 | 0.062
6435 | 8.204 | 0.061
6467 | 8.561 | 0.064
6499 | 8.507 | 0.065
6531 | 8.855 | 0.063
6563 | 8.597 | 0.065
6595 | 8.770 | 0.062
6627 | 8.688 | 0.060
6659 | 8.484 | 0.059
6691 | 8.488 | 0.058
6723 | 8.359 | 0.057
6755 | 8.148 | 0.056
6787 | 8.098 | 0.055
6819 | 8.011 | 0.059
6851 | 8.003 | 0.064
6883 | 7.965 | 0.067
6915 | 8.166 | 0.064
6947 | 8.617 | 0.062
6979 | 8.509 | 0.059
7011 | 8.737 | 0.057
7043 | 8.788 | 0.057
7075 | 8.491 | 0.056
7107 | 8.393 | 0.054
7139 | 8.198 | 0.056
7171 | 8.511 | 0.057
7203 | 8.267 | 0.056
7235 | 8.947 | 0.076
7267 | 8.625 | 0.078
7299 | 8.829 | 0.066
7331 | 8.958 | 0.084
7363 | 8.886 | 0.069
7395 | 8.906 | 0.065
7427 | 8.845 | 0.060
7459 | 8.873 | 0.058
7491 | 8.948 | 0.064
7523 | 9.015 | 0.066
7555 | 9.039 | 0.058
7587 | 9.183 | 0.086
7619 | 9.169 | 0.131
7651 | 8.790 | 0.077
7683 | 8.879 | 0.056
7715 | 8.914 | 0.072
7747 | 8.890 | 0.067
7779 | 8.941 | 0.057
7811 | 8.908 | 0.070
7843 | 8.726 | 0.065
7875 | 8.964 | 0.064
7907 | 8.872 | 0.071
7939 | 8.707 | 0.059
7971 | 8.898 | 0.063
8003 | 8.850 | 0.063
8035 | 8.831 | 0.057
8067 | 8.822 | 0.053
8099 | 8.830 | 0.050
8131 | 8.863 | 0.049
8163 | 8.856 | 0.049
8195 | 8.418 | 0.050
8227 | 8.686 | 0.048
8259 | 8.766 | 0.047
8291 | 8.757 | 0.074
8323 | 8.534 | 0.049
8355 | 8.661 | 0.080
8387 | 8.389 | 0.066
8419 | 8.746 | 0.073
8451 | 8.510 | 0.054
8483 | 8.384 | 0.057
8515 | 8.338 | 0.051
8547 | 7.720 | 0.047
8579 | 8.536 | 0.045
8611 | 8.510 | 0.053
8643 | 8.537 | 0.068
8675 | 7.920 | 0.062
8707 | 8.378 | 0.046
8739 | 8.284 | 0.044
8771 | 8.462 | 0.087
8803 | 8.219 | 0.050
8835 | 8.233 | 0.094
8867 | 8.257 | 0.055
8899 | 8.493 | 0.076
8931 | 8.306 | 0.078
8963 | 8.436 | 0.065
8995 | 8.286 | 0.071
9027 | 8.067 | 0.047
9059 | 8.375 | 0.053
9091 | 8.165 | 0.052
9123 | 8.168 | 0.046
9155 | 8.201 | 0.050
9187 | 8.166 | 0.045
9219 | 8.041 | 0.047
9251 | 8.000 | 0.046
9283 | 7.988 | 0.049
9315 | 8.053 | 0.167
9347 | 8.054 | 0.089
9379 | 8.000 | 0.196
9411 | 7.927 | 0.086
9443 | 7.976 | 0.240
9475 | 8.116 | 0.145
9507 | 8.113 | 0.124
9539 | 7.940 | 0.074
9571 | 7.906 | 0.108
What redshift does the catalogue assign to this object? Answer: 0.000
